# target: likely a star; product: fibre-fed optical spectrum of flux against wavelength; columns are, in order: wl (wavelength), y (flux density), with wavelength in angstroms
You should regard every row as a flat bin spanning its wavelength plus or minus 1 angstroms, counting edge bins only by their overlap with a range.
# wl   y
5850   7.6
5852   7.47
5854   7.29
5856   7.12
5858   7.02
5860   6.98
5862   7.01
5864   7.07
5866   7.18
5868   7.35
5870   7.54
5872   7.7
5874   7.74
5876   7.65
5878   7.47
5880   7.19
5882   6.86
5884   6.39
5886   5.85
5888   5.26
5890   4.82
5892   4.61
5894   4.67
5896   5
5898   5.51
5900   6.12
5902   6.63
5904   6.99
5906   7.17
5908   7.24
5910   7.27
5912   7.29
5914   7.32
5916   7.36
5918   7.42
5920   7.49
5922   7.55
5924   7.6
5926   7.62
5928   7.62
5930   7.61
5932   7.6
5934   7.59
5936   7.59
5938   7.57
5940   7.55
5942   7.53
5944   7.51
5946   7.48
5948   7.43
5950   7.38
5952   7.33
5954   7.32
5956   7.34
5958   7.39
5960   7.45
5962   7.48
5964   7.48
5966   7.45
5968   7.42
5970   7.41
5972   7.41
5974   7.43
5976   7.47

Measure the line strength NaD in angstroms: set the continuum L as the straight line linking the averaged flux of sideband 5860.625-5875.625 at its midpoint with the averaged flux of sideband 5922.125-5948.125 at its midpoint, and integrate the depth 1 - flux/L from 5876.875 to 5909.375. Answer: 5.7 angstroms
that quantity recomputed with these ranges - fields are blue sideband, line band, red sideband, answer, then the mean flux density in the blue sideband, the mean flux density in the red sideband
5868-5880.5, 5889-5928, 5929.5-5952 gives 4.62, 7.55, 7.52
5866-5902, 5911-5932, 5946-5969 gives -1.80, 6.37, 7.41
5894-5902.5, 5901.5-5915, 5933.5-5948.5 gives -2.39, 5.63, 7.53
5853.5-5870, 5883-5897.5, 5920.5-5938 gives 4.14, 7.15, 7.59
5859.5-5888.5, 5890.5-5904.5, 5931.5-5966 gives 3.14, 7.05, 7.47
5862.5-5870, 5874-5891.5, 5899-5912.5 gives 1.62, 7.23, 6.95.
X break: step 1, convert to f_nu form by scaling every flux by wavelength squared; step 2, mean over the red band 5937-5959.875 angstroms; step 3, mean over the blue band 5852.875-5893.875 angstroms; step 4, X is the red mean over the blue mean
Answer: 1.13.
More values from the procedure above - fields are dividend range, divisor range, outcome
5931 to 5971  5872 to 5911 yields 1.20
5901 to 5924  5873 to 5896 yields 1.19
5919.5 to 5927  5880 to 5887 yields 1.18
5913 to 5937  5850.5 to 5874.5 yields 1.06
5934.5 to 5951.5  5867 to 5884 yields 1.04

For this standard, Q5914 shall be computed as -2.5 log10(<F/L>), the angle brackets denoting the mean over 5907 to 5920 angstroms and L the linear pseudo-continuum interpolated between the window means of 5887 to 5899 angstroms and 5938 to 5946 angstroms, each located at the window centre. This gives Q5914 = -0.210 mag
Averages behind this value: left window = 4.98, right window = 7.53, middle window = 7.33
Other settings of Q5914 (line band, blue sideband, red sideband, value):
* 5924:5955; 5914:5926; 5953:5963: -0.01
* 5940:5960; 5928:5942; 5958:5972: 0.01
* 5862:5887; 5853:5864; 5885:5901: -0.15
